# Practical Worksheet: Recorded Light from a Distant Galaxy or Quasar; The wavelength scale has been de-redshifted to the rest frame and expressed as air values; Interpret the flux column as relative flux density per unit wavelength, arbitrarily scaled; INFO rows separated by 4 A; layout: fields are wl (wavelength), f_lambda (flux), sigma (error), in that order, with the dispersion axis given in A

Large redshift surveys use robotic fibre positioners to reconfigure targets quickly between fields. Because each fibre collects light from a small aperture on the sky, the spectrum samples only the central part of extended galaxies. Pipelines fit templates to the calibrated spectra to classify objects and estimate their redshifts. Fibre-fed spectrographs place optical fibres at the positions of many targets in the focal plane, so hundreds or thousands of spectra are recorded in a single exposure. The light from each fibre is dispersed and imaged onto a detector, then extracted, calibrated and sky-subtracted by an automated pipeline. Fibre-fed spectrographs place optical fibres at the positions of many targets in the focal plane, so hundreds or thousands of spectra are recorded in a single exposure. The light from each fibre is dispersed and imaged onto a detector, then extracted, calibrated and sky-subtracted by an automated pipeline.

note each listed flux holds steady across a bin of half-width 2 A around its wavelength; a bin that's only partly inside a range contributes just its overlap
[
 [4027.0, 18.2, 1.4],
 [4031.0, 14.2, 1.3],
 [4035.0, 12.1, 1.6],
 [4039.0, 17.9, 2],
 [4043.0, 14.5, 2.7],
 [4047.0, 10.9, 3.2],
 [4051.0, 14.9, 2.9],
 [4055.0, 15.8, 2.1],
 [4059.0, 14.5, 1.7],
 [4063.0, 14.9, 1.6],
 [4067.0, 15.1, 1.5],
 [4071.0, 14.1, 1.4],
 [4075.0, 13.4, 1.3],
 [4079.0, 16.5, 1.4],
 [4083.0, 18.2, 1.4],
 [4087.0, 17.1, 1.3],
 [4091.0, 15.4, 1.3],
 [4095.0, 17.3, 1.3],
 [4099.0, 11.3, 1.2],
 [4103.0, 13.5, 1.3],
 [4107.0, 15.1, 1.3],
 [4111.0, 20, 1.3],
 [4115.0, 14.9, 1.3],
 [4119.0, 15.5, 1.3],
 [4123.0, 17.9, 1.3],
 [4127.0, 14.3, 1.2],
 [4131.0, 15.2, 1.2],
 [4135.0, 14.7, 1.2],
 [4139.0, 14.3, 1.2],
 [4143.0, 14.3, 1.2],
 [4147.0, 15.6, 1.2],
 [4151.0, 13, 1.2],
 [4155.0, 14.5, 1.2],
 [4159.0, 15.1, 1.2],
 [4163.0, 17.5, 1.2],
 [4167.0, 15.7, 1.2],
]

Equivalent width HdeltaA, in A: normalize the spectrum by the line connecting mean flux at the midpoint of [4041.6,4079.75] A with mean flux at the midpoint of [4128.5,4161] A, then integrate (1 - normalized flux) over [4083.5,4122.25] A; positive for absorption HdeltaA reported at -3.36 A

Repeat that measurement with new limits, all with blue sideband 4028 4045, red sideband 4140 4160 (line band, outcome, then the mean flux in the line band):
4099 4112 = -0.5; 15.2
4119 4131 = -1.1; 15.9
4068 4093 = -1.8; 15.8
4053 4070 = -0.3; 15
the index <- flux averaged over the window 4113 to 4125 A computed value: 16.1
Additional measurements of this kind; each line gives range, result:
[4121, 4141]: 15.3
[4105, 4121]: 16.4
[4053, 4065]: 15.1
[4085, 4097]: 16.6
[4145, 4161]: 14.6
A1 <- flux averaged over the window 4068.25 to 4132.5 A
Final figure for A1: 15.6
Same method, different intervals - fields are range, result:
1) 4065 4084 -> 15.3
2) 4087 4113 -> 15.6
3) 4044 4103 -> 14.9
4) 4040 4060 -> 14.3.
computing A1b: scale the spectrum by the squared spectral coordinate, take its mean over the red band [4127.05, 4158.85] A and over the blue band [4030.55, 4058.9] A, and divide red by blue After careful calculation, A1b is 1.06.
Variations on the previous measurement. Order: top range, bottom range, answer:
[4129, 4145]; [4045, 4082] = 1.04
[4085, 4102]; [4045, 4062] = 1.10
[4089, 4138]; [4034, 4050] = 1.14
